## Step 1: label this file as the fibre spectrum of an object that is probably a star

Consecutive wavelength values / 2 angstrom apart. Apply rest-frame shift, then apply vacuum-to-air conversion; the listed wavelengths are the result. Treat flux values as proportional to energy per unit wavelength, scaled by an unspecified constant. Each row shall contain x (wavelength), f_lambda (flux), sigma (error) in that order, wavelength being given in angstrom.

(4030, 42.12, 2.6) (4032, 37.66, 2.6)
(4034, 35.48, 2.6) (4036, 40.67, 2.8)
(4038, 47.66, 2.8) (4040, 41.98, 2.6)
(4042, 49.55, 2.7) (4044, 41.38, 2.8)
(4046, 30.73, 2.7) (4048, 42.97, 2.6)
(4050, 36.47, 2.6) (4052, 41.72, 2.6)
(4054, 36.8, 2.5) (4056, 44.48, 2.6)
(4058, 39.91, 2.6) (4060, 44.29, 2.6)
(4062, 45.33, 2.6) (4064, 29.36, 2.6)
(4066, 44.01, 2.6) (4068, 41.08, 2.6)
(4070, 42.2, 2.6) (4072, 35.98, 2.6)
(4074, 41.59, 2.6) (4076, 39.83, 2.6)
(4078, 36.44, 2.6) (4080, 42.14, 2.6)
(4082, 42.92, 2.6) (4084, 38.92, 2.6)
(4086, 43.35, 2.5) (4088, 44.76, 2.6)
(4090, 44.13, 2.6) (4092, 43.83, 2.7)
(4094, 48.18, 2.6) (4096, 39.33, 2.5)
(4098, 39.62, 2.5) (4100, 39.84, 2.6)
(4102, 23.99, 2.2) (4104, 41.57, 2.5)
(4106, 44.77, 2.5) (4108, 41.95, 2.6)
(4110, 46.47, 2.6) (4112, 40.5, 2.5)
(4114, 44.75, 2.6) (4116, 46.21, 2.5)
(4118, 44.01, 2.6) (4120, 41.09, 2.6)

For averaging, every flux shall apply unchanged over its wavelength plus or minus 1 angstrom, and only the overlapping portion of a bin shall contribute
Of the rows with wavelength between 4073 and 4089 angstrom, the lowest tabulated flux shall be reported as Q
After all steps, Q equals 36.44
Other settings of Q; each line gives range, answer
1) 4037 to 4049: 30.73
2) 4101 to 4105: 23.99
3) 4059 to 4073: 29.36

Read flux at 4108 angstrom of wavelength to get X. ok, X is 41.95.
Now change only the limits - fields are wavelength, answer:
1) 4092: 43.83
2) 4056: 44.48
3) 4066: 44.01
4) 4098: 39.62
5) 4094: 48.18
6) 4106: 44.77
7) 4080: 42.14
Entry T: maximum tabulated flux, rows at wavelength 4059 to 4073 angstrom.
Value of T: 45.33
